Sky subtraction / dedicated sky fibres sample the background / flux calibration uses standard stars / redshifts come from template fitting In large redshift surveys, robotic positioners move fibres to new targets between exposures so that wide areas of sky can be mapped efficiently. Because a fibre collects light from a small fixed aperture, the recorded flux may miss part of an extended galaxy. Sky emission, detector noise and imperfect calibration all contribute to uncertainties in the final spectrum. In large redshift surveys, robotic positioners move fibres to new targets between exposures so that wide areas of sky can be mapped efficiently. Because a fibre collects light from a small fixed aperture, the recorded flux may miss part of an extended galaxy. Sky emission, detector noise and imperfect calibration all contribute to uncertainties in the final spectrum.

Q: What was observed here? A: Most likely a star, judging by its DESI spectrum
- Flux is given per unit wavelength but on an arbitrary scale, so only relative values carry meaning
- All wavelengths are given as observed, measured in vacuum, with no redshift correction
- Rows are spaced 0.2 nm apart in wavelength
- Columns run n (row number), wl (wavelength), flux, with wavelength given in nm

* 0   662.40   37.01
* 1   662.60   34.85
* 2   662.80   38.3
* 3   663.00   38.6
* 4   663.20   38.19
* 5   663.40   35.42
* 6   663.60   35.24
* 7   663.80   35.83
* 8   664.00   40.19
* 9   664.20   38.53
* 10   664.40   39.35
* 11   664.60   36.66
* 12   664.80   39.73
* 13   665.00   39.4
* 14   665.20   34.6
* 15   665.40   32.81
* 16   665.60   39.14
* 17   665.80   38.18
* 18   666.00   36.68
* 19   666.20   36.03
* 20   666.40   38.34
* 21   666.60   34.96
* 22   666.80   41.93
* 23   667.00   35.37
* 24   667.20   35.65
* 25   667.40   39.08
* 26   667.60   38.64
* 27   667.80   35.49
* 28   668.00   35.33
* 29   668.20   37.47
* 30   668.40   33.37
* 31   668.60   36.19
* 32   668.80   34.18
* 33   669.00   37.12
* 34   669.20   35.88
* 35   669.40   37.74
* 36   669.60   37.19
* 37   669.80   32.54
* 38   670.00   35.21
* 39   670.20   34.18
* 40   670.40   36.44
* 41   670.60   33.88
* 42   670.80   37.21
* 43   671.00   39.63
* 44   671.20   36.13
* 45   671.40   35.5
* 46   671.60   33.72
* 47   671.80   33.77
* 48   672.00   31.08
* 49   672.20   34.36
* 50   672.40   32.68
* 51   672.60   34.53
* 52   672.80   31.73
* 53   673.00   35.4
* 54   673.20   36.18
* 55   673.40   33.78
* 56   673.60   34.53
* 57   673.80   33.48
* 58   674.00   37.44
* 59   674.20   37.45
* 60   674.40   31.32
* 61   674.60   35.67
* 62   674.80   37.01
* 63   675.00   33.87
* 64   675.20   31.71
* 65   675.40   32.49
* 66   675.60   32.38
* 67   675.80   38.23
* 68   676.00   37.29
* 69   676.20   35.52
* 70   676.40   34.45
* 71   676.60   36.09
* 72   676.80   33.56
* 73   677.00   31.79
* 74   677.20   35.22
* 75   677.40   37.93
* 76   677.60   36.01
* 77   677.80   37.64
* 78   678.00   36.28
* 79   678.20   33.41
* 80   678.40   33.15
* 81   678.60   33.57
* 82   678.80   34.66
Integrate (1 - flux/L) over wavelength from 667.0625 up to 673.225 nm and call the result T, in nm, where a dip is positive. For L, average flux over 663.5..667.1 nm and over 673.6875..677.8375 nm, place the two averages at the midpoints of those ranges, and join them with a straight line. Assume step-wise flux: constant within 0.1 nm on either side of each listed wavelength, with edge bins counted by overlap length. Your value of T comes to 0.154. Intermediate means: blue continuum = 37.4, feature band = 35.4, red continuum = 35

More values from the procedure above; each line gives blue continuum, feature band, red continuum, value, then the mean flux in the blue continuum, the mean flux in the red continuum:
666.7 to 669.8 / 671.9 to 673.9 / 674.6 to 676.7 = 0.10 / 36.6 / 34.9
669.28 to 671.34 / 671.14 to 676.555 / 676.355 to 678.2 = 0.18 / 36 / 35.4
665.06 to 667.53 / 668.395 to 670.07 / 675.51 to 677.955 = 0.04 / 37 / 35.5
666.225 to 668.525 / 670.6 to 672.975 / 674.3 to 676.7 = 0.07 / 36.8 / 34.7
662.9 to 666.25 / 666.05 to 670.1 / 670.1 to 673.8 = -0.03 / 37.3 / 34.7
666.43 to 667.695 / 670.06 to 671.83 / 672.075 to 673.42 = -0.02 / 37.6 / 34.1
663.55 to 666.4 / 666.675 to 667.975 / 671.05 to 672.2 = -0.04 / 37.4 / 34.3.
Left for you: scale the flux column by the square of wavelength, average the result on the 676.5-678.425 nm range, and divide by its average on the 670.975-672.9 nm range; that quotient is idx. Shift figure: 1.05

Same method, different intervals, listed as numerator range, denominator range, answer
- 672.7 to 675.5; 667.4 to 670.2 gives 0.97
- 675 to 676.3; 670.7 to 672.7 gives 1.00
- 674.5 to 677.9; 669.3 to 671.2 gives 0.99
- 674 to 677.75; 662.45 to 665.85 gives 0.97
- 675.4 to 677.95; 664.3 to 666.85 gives 0.98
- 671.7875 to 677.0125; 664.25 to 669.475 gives 0.95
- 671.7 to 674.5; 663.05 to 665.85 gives 0.94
